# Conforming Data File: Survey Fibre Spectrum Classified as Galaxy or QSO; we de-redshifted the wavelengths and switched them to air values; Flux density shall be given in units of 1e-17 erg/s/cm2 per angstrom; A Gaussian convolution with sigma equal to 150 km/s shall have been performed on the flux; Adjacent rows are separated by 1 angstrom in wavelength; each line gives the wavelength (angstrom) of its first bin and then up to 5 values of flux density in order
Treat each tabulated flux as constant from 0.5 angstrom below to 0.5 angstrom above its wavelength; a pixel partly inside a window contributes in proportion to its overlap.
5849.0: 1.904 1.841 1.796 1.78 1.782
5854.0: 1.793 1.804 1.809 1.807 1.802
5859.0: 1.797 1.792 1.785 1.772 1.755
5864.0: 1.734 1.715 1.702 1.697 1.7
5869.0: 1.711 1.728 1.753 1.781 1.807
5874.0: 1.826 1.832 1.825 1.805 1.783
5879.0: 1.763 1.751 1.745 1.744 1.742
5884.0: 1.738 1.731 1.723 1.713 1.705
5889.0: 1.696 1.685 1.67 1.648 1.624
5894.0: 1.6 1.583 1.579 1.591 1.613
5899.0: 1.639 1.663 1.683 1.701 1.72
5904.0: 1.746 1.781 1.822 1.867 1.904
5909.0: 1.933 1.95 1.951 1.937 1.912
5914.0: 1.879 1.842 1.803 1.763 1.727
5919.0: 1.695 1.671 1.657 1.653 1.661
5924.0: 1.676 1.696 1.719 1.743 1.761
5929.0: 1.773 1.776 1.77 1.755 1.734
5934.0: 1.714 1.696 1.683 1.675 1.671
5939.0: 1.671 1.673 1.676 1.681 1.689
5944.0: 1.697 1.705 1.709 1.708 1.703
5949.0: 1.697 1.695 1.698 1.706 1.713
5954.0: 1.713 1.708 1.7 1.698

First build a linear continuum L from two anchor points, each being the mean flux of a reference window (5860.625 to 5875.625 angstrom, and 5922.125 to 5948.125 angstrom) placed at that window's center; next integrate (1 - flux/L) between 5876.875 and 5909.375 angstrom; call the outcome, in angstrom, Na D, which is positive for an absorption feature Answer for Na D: 0.4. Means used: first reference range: 1.75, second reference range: 1.71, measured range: 1.72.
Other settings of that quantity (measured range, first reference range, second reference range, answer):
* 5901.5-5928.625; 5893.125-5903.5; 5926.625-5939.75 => -1.72 angstrom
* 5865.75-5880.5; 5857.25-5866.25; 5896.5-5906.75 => -0.16 angstrom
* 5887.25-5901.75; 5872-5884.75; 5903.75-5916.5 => 1.46 angstrom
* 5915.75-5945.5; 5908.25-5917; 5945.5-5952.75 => 1.49 angstrom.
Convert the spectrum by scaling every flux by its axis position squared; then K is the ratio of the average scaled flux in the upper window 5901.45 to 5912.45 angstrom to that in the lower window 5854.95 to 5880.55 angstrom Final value 1.06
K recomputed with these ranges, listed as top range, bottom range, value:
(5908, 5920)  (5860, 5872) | 1.08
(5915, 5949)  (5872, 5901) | 1.02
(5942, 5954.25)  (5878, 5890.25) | 1.00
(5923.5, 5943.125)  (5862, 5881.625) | 0.99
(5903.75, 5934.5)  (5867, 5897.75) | 1.05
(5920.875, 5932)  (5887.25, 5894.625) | 1.05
